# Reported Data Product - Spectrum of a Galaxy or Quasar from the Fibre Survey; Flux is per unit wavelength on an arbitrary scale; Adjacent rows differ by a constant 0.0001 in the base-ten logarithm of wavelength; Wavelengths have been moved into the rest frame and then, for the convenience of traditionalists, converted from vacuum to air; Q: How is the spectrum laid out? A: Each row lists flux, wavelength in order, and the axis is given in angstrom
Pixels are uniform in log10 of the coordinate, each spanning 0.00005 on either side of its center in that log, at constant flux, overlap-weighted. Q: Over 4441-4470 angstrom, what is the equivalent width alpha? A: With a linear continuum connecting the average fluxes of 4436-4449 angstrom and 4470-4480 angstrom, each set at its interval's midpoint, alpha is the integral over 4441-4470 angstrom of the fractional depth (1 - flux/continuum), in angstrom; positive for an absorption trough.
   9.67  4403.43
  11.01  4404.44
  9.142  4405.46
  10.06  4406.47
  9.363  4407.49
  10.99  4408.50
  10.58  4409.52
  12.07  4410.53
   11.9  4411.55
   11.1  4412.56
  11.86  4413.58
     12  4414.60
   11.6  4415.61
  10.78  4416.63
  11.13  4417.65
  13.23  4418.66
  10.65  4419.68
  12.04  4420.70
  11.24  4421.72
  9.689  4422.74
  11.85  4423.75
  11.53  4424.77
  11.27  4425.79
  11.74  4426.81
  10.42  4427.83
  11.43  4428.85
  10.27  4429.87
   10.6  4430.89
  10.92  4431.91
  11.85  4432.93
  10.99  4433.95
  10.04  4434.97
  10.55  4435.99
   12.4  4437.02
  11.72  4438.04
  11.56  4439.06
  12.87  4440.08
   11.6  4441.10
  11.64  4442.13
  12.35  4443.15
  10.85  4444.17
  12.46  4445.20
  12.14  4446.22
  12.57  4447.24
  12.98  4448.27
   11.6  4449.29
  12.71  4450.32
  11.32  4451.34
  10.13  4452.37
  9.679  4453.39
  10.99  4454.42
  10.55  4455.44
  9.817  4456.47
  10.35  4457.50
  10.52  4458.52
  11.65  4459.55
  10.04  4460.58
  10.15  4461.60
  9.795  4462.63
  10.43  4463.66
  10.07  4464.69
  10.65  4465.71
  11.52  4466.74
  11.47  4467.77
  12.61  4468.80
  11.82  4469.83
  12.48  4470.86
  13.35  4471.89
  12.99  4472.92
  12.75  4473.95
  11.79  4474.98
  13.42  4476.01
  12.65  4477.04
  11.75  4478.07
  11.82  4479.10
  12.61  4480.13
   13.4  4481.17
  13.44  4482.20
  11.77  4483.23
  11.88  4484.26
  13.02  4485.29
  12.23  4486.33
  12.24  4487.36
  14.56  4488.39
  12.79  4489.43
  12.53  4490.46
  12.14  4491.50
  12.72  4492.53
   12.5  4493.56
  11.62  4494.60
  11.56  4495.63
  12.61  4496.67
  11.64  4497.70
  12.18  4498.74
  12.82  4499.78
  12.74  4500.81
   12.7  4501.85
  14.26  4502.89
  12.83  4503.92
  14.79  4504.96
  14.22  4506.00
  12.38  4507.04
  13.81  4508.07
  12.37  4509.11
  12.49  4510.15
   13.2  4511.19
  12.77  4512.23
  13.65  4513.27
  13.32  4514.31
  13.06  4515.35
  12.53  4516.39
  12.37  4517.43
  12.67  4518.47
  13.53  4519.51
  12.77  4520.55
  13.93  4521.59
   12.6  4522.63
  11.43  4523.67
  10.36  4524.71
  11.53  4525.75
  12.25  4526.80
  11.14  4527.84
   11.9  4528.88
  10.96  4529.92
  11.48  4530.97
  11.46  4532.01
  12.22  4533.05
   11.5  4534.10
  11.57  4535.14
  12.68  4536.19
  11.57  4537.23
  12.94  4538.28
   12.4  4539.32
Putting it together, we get 2.49 angstrom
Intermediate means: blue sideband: 12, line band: 11.2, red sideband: 12.5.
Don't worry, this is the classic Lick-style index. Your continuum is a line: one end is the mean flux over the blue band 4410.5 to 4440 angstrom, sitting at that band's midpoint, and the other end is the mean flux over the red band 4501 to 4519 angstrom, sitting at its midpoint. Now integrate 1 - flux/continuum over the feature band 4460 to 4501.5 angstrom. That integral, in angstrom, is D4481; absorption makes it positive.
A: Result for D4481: 1.3 angstrom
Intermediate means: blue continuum 11.3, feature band 12.1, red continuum 13.1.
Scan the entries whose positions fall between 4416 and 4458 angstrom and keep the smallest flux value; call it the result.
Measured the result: 9.679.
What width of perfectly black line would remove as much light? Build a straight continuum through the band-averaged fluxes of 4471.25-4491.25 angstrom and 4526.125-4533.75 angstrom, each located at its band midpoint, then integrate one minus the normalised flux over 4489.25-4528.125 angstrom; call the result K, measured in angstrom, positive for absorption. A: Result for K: -1.9 angstrom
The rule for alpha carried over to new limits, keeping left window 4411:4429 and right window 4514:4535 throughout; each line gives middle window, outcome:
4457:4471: 0.9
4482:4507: -1.7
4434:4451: -0.4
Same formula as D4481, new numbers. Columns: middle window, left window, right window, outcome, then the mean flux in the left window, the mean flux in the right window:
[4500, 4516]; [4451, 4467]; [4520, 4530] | -2.3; 10.5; 11.9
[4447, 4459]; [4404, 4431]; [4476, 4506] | 0.8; 11.1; 12.7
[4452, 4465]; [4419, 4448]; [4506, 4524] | 1.7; 11.4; 12.9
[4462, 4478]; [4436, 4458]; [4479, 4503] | 0.3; 11.5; 12.6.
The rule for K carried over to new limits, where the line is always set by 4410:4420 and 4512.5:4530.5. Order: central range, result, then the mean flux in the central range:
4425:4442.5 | 0.73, 11.3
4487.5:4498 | -0.27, 12.5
